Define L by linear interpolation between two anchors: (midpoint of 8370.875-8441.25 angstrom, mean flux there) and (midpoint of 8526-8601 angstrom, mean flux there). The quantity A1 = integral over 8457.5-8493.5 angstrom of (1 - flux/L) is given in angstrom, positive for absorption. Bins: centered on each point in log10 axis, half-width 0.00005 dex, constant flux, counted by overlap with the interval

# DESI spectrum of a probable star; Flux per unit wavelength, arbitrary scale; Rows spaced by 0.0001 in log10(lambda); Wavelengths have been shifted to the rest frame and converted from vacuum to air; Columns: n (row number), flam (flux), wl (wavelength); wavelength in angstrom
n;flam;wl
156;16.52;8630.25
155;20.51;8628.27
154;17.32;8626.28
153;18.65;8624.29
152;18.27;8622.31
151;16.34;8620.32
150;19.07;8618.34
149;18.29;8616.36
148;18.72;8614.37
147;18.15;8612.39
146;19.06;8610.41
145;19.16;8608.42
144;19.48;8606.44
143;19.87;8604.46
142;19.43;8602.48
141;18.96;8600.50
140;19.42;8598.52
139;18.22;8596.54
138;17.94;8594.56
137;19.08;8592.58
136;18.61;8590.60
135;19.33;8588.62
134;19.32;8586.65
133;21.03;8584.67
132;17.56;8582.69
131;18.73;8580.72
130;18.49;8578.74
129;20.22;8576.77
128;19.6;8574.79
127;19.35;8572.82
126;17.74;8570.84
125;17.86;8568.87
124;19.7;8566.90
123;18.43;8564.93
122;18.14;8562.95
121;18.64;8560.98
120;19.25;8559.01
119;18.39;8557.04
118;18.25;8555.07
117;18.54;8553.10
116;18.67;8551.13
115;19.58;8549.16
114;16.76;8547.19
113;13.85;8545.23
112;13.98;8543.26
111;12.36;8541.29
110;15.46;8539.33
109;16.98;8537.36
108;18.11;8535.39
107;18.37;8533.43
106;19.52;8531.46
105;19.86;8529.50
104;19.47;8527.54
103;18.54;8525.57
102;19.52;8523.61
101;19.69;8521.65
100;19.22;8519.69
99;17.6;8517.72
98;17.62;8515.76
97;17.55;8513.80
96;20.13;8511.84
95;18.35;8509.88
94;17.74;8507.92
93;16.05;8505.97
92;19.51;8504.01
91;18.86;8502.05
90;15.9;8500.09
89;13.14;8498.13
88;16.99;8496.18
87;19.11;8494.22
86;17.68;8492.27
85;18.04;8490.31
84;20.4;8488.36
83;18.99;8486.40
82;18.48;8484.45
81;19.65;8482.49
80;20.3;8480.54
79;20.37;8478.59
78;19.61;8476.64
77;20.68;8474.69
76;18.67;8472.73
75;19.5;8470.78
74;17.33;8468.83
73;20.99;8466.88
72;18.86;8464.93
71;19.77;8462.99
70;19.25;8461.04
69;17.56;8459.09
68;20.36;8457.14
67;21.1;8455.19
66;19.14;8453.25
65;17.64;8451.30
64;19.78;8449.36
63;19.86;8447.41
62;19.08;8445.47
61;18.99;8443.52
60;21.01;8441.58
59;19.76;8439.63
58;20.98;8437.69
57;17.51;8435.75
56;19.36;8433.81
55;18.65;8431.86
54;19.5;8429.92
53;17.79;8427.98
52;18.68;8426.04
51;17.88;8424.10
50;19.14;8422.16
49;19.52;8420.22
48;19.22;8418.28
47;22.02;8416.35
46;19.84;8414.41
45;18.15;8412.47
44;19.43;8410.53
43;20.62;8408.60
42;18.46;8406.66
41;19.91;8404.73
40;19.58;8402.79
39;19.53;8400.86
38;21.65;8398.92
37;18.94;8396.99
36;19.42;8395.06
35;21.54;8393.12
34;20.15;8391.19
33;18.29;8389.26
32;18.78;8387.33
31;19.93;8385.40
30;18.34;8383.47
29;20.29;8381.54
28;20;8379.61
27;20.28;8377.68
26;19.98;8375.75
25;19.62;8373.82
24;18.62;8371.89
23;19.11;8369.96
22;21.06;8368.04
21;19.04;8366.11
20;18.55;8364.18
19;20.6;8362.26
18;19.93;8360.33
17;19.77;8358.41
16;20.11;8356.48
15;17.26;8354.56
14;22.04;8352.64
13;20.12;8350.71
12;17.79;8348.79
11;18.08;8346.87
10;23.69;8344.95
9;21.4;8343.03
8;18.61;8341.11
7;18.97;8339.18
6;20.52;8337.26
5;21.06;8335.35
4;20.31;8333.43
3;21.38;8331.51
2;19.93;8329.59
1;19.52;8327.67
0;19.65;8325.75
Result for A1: -0.6 angstrom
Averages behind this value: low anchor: 19.5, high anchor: 18.3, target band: 19.2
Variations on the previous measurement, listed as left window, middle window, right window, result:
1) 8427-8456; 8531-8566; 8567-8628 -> 2.9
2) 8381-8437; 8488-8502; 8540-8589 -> 1.1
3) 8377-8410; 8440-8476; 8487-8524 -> -1.3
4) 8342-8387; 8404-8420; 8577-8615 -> -0.1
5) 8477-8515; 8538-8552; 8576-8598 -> 2.1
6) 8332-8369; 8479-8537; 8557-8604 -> 2.5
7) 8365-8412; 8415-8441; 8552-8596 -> 0.3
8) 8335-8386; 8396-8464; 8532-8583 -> -1.1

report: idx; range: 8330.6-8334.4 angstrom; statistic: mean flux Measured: 20.8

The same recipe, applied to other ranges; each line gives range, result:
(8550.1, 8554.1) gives 18.6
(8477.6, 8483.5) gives 20.1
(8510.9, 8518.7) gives 18.2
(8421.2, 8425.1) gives 18.5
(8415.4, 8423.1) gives 20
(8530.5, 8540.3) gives 17.7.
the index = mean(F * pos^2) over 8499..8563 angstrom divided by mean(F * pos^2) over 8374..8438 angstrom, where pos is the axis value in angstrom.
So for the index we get 0.95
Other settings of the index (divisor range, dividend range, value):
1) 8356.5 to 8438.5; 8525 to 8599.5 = 0.97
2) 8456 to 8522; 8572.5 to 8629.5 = 1.04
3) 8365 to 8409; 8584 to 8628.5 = 1.01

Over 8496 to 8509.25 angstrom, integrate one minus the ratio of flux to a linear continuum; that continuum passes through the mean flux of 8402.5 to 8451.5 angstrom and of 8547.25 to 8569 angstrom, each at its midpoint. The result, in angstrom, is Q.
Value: 1.4 angstrom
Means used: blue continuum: 19.3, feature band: 16.9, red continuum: 18.6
